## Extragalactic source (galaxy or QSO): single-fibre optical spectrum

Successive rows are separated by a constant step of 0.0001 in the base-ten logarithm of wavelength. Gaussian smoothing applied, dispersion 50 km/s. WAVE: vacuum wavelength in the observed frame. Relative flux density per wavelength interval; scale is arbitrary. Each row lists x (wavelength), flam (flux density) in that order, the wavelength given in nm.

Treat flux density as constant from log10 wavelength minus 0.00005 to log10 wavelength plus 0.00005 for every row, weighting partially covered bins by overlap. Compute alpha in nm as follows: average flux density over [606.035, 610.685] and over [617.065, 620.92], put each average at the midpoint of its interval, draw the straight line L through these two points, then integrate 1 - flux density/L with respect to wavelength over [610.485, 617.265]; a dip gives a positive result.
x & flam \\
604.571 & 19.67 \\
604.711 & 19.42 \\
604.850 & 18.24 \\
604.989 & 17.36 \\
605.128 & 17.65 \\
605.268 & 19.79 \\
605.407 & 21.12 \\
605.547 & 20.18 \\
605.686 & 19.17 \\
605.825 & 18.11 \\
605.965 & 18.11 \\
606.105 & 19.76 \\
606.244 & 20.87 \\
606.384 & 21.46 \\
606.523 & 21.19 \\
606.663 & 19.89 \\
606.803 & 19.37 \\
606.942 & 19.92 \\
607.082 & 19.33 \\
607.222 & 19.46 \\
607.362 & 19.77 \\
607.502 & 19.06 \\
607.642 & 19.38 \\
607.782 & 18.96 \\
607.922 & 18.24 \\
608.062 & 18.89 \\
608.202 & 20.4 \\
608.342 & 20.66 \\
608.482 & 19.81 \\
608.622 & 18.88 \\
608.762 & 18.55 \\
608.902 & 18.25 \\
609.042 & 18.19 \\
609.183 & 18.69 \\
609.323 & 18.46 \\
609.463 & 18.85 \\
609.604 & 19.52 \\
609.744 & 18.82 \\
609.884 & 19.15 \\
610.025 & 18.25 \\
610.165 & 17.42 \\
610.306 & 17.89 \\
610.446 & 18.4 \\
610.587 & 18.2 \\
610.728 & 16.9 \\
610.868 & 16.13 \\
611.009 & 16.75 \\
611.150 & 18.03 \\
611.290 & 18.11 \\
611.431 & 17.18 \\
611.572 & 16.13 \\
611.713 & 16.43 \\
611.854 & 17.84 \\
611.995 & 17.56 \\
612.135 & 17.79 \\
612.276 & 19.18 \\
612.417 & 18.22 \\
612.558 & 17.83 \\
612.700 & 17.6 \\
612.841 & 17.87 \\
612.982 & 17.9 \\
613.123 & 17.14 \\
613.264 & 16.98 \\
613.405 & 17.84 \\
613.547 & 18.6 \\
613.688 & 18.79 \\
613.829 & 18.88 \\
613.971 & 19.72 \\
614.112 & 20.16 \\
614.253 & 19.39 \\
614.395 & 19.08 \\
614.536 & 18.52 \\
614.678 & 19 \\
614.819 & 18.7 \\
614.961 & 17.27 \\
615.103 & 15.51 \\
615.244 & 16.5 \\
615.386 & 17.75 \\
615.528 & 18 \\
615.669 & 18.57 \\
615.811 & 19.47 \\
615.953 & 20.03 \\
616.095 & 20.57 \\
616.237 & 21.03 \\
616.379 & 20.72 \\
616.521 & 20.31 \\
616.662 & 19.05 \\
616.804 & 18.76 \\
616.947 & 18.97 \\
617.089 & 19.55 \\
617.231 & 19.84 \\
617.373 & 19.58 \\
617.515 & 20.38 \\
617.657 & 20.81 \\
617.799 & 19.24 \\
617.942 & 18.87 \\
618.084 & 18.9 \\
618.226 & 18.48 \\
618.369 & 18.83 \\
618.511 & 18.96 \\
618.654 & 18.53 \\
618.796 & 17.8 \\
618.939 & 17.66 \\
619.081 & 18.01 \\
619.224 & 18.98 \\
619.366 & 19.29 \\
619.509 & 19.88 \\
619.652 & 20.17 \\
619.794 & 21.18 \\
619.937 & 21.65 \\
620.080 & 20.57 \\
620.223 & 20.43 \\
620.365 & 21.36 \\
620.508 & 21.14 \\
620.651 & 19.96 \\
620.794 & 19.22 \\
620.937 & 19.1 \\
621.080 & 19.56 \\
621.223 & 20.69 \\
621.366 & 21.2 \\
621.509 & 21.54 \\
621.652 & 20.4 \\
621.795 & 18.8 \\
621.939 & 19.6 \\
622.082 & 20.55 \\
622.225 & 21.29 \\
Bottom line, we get 0.37 nm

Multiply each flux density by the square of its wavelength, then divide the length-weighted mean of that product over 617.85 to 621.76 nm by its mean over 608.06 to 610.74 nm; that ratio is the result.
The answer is 1.09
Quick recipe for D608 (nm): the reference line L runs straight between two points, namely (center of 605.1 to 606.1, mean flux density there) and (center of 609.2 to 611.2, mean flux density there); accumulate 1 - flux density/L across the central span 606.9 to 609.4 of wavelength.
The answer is -0.07 nm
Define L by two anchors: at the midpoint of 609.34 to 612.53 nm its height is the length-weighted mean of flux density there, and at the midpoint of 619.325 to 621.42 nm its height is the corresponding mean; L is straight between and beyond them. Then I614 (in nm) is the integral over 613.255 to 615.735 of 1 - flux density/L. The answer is 0.06 nm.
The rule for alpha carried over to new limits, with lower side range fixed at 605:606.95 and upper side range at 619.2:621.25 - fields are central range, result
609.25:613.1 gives 0.39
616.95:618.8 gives 0.08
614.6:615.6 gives 0.12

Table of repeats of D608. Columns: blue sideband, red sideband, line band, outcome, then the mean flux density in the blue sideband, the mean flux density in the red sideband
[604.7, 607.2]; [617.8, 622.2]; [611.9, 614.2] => 0.16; 19.5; 19.7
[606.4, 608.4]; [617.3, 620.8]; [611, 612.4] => 0.15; 19.7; 19.6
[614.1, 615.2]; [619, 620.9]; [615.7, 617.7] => -0.09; 18.3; 20.1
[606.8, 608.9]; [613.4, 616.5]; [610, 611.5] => 0.13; 19.3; 18.9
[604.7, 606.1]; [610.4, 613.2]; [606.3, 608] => -0.10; 18.9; 17.5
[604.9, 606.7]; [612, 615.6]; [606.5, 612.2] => 0.13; 19.6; 18.2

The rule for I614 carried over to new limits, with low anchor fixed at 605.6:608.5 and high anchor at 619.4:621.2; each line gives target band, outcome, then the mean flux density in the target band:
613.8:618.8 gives 0.26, 19.1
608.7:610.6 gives 0.12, 18.5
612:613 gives 0.09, 18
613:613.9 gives 0.09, 18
